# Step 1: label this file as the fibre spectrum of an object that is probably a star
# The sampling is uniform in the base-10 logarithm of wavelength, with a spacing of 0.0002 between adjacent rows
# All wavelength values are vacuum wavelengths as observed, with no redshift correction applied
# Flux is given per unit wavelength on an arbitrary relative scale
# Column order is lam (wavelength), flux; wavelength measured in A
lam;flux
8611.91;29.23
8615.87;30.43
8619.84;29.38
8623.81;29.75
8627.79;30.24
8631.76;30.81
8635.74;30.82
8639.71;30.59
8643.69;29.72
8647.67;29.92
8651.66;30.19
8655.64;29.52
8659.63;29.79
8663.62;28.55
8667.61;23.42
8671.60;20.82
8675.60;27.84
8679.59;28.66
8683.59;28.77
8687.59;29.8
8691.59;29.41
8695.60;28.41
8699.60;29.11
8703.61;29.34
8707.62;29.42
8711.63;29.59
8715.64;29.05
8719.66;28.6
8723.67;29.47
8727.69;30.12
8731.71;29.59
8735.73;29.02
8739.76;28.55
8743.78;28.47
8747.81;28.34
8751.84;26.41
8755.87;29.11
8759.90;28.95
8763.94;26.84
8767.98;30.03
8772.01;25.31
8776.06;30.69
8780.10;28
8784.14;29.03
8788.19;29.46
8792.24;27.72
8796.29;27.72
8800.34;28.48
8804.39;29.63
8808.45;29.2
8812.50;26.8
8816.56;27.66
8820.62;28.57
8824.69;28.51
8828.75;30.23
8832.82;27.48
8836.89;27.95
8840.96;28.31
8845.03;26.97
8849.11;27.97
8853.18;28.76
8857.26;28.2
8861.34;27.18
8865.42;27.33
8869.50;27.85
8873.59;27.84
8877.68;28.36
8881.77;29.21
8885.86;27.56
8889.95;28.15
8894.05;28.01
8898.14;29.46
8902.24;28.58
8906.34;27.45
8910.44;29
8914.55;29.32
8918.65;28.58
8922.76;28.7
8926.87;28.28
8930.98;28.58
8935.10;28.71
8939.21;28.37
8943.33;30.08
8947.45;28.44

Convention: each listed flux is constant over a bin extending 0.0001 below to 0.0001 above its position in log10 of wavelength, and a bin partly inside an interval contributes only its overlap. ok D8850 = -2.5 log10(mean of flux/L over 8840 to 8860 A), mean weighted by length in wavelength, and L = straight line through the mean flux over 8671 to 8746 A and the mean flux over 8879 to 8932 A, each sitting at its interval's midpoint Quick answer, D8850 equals 0.02 mag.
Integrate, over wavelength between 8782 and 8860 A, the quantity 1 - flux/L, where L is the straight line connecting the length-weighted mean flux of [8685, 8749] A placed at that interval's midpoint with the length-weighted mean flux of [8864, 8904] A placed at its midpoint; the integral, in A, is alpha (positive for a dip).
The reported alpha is 0.7 A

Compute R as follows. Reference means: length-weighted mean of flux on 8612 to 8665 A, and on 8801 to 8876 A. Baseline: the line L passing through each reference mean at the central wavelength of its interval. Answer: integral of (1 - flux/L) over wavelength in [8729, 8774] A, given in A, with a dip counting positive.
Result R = 1.0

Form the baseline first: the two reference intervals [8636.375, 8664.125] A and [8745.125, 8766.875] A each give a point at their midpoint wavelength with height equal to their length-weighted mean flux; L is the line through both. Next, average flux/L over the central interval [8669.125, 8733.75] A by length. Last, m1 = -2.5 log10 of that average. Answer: 0.01 mag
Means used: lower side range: 29.9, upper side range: 28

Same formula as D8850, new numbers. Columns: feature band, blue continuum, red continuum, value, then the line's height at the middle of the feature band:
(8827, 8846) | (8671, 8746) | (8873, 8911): 0.010 mag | 28.5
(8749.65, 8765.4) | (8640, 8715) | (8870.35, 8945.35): 0.026 mag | 28.5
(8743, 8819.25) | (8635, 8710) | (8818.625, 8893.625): 0.001 mag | 28.3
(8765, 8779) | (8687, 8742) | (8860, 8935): 0.017 mag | 28.9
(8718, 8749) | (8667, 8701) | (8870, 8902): -0.051 mag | 27.7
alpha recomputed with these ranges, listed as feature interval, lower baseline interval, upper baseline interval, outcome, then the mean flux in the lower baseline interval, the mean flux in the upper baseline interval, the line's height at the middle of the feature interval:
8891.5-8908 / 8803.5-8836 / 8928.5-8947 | 0.2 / 28.4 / 28.9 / 28.7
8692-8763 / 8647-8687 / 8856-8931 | -2.6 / 27.7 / 28.3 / 27.9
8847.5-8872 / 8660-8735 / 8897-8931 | 0.6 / 28.4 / 28.6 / 28.6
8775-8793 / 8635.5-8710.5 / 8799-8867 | -0.4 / 28.6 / 28.2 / 28.3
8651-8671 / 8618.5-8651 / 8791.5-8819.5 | 1.5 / 30.2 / 28.2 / 29.9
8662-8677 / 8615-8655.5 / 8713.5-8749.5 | 2.4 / 30.1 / 29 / 29.8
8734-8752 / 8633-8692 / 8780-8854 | 0.1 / 28.5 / 28.3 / 28.4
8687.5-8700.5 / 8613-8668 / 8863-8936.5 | 0.1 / 29.7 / 28.4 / 29.4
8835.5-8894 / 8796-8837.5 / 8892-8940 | 1.1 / 28.4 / 28.6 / 28.5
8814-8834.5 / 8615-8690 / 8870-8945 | 0.1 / 28.9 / 28.5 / 28.7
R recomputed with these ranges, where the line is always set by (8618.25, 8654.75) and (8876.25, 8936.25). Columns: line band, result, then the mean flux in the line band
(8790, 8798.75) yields 0.4 A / 27.8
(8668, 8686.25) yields 2.2 A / 26.4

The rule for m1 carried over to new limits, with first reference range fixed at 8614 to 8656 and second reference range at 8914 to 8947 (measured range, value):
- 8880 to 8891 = 0.03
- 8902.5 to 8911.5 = 0.03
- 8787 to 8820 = 0.04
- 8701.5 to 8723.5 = 0.02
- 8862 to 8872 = 0.06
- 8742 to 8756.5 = 0.06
